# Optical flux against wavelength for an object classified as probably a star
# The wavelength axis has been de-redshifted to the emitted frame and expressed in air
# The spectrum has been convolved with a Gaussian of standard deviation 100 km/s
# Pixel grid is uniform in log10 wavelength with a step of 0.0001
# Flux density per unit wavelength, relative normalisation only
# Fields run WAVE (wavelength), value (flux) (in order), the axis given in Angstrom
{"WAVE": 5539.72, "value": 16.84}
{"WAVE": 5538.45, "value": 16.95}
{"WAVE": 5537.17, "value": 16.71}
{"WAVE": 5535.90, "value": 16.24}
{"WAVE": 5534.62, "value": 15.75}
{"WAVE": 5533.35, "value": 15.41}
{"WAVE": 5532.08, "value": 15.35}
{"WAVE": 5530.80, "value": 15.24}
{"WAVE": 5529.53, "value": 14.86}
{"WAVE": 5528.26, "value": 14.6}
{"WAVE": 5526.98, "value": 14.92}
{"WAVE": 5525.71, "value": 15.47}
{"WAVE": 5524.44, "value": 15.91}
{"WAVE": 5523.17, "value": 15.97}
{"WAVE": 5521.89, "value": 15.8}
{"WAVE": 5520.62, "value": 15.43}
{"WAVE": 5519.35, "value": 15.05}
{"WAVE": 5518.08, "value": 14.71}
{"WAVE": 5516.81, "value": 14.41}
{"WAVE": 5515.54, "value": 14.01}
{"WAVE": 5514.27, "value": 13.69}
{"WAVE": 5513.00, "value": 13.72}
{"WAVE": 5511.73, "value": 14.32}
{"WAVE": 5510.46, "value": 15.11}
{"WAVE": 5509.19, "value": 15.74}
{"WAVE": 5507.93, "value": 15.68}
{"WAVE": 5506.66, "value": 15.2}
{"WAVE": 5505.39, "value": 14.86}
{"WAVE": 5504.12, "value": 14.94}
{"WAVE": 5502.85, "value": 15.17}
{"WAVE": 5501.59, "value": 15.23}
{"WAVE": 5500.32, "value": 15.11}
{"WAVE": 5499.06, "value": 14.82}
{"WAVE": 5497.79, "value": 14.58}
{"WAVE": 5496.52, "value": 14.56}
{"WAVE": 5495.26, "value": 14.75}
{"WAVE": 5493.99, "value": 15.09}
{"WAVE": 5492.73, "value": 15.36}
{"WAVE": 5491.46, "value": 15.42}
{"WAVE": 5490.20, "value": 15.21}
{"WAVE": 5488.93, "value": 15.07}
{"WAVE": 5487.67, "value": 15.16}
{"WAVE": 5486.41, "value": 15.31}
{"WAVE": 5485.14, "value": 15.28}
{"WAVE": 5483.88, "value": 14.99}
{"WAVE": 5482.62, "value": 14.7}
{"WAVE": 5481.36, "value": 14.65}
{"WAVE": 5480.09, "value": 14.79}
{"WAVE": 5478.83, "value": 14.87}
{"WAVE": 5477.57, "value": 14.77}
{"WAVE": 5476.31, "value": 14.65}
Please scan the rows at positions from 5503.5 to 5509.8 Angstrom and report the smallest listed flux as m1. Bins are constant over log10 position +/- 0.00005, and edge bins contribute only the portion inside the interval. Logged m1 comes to 14.86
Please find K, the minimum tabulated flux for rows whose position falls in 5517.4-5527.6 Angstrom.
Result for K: 14.71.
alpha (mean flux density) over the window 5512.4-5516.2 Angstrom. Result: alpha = 13.8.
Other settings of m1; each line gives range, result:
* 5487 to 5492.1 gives 15.07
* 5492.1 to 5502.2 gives 14.56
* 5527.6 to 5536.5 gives 14.6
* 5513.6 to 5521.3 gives 13.69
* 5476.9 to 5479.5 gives 14.77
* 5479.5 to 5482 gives 14.65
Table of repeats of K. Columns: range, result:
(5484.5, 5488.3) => 15.16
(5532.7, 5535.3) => 15.41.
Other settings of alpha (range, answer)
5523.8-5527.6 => 15.5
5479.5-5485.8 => 14.9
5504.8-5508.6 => 15.3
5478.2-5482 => 14.8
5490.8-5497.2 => 15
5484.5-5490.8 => 15.2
